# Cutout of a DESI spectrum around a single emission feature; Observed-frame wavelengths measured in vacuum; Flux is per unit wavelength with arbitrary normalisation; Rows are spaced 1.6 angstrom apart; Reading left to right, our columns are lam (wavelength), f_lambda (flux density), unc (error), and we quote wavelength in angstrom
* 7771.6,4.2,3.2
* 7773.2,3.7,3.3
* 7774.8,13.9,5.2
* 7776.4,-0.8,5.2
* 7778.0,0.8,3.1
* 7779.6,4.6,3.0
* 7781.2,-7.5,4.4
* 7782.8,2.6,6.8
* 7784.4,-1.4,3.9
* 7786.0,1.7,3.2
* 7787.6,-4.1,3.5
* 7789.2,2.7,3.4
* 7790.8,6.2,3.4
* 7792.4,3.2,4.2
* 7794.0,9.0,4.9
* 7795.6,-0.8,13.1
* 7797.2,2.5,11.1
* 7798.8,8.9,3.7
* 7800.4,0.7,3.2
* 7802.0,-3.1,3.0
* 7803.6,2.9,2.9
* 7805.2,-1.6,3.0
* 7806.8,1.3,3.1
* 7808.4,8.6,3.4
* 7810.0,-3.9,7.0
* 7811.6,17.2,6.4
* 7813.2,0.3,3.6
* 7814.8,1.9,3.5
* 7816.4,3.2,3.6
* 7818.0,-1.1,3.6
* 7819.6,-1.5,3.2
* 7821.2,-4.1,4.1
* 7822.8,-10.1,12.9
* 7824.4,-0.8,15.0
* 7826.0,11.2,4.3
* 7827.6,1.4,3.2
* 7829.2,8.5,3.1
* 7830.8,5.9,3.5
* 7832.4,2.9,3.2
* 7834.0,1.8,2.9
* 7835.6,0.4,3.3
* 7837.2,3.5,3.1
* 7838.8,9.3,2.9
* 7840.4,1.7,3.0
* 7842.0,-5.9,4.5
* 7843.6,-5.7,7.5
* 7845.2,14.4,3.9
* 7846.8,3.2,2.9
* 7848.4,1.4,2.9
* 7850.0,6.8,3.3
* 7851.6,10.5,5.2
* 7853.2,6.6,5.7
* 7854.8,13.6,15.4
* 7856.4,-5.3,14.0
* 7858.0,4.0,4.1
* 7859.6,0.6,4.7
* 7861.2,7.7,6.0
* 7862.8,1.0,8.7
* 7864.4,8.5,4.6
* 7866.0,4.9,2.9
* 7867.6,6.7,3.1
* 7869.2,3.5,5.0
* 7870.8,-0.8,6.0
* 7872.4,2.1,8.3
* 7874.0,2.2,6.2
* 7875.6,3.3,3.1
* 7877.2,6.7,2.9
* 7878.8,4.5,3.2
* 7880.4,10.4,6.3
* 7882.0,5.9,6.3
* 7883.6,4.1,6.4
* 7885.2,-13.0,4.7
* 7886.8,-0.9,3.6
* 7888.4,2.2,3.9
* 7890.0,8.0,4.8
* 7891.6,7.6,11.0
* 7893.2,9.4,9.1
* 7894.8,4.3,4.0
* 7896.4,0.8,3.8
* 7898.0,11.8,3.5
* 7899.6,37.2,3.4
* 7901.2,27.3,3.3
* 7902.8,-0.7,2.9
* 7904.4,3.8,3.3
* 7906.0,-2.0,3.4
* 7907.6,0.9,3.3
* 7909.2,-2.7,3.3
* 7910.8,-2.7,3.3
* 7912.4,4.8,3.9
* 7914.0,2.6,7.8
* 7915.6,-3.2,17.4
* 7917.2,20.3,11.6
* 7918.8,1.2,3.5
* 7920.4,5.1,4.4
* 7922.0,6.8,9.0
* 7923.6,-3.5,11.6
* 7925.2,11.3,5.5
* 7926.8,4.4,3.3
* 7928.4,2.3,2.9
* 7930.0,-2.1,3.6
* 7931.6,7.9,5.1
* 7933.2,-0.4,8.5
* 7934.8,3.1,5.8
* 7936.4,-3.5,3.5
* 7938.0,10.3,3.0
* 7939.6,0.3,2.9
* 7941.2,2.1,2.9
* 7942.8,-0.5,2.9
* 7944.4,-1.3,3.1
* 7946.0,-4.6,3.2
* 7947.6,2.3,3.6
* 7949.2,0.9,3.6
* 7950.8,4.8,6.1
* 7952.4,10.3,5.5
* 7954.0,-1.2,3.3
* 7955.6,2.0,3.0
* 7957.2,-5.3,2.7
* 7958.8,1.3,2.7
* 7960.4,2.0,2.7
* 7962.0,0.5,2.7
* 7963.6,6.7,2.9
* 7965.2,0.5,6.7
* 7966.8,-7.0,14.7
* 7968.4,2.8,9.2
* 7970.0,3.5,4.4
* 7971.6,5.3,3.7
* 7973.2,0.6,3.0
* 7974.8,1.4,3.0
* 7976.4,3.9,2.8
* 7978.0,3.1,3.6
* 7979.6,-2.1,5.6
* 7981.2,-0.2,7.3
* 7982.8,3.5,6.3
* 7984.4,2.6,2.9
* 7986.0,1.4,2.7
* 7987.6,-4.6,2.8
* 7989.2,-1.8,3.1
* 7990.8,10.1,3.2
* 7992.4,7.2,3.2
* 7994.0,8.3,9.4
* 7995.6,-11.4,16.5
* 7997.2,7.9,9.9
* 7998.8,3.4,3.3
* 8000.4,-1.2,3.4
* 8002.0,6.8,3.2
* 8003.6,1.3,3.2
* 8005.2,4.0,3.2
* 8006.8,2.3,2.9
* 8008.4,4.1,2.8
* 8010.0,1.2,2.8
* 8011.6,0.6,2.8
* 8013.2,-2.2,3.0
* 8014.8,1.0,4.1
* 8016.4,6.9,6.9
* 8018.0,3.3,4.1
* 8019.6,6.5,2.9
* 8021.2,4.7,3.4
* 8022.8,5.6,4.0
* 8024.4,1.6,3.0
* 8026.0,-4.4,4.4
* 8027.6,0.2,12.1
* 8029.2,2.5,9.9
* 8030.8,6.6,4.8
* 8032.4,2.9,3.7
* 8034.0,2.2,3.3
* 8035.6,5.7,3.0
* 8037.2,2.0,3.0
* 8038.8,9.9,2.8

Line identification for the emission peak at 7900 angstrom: H-alpha 6563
